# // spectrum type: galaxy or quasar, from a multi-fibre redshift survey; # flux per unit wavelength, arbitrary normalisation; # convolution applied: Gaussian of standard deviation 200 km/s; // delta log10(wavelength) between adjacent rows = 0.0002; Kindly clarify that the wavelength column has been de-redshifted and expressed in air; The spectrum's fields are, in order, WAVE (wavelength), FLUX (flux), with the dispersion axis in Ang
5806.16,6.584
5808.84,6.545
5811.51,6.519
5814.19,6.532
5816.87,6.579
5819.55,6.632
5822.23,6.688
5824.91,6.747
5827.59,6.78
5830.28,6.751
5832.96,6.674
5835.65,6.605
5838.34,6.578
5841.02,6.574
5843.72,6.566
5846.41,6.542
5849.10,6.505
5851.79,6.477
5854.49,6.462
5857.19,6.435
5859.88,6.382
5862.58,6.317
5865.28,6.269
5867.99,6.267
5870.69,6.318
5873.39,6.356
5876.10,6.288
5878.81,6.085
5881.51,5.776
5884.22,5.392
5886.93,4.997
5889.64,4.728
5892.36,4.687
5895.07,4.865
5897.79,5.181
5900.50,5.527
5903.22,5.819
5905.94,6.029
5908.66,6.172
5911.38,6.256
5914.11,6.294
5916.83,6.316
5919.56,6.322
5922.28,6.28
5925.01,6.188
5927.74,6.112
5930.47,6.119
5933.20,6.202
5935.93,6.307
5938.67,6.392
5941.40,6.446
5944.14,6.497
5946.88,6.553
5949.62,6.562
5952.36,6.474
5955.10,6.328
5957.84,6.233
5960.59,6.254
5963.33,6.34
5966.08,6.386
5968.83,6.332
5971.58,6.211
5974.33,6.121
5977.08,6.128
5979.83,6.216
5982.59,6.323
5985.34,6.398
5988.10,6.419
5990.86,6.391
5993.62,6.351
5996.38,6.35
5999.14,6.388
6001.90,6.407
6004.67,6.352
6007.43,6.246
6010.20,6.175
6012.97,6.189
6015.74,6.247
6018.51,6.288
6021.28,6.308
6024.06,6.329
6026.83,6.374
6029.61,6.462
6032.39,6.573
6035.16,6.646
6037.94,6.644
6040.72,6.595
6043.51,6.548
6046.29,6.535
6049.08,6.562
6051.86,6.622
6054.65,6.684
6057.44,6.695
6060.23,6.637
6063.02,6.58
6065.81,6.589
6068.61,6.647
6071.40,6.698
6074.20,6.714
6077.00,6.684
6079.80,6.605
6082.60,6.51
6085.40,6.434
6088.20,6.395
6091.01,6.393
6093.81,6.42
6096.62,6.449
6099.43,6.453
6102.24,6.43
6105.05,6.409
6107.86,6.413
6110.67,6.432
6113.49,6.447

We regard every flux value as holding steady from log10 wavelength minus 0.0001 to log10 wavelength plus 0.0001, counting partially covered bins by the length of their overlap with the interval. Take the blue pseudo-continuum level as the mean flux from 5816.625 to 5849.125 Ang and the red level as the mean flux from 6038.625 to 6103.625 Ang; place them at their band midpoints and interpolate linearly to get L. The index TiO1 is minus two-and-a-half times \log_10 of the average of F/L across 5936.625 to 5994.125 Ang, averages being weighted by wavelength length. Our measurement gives 0.04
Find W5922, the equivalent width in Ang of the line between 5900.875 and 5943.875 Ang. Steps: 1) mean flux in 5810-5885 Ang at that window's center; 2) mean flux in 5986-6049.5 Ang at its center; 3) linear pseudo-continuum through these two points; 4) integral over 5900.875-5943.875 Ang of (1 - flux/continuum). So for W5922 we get 1.4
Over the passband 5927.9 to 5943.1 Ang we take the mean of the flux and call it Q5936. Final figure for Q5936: 6.28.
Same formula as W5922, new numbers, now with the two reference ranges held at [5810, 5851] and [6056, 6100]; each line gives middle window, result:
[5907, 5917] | 0.53 Ang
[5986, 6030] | 1.65 Ang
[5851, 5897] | 5.12 Ang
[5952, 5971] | 0.76 Ang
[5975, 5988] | 0.61 Ang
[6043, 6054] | -0.02 Ang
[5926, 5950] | 0.90 Ang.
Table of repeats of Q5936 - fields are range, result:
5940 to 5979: 6.35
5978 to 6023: 6.31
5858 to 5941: 5.95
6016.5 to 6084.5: 6.56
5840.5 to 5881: 6.37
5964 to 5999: 6.31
